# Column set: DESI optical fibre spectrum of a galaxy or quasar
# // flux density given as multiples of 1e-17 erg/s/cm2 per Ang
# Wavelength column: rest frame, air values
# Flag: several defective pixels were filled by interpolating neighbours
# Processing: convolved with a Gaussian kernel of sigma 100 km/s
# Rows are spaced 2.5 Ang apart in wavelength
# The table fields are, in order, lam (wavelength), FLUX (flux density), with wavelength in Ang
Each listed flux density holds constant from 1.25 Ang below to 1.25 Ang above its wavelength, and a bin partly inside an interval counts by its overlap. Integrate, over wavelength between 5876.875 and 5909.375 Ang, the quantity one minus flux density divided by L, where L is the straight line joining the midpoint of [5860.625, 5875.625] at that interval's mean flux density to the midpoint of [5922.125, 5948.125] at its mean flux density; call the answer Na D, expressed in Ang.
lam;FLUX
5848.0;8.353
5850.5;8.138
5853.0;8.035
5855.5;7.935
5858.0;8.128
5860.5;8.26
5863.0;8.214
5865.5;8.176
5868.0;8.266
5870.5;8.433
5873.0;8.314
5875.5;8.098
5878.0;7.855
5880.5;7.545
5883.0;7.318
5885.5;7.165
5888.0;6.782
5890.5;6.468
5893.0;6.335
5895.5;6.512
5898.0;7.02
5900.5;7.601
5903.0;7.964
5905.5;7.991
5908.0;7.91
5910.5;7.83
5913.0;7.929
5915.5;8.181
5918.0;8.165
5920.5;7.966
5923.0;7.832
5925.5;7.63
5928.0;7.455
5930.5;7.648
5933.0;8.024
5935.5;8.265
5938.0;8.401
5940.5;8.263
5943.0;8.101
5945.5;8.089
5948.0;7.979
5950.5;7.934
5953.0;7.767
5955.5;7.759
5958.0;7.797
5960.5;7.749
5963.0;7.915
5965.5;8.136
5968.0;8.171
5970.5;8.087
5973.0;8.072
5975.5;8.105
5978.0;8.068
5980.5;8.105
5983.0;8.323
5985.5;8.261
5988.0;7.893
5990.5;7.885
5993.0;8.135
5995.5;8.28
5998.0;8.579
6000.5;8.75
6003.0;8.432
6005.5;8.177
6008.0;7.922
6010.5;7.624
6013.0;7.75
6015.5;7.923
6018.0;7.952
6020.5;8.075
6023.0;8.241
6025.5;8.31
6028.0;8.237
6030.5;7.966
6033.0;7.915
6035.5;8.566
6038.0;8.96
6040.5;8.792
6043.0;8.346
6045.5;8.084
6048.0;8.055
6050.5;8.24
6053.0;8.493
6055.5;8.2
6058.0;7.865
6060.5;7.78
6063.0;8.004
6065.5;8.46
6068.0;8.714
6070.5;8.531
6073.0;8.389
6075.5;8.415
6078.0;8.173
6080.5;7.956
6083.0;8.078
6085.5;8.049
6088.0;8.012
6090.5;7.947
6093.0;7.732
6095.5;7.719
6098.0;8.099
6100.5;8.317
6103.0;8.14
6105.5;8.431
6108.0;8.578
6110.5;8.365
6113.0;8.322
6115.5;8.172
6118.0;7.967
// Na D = 3.5 Ang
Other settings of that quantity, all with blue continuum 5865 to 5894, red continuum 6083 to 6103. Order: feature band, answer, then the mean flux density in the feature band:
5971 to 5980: -0.4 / 8.08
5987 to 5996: -0.3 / 8.03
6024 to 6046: -1.3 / 8.36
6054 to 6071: -0.6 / 8.21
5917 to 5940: -0.8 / 7.94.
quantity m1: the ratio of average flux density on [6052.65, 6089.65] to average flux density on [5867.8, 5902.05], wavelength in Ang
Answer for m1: 1.11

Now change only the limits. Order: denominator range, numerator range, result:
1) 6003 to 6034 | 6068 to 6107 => 1.02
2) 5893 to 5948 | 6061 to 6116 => 1.05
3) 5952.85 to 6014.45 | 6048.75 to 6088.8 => 1.02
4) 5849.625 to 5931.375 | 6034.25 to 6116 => 1.07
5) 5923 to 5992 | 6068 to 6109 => 1.02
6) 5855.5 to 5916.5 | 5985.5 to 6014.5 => 1.06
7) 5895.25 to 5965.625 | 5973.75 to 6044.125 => 1.04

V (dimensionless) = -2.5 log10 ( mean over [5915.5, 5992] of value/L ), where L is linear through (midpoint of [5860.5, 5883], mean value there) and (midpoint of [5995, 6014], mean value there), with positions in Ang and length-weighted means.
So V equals 0.02 mag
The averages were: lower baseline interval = 8.08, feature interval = 8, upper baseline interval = 8.19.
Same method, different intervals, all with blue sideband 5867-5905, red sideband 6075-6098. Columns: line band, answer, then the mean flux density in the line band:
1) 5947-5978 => -0.04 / 7.96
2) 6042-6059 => -0.04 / 8.19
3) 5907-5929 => -0.05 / 7.88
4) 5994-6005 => -0.10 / 8.48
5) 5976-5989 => -0.06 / 8.13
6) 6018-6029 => -0.05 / 8.19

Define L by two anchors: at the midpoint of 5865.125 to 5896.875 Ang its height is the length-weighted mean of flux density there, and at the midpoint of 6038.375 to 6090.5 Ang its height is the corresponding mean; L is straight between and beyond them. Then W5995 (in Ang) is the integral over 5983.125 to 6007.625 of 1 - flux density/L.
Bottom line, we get -1.0 Ang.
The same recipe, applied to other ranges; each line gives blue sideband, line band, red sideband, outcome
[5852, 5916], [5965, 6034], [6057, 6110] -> -1.3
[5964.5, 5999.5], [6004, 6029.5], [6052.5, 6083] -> 0.5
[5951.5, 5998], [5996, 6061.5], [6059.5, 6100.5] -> -0.9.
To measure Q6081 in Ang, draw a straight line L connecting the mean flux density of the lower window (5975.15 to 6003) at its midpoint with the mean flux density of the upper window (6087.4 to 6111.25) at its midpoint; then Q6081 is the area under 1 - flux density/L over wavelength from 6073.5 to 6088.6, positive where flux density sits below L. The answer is 0.03 Ang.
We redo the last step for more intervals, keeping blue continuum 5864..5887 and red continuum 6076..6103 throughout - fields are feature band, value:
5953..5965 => 0.2 Ang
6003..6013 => 0.0 Ang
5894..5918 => 0.7 Ang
